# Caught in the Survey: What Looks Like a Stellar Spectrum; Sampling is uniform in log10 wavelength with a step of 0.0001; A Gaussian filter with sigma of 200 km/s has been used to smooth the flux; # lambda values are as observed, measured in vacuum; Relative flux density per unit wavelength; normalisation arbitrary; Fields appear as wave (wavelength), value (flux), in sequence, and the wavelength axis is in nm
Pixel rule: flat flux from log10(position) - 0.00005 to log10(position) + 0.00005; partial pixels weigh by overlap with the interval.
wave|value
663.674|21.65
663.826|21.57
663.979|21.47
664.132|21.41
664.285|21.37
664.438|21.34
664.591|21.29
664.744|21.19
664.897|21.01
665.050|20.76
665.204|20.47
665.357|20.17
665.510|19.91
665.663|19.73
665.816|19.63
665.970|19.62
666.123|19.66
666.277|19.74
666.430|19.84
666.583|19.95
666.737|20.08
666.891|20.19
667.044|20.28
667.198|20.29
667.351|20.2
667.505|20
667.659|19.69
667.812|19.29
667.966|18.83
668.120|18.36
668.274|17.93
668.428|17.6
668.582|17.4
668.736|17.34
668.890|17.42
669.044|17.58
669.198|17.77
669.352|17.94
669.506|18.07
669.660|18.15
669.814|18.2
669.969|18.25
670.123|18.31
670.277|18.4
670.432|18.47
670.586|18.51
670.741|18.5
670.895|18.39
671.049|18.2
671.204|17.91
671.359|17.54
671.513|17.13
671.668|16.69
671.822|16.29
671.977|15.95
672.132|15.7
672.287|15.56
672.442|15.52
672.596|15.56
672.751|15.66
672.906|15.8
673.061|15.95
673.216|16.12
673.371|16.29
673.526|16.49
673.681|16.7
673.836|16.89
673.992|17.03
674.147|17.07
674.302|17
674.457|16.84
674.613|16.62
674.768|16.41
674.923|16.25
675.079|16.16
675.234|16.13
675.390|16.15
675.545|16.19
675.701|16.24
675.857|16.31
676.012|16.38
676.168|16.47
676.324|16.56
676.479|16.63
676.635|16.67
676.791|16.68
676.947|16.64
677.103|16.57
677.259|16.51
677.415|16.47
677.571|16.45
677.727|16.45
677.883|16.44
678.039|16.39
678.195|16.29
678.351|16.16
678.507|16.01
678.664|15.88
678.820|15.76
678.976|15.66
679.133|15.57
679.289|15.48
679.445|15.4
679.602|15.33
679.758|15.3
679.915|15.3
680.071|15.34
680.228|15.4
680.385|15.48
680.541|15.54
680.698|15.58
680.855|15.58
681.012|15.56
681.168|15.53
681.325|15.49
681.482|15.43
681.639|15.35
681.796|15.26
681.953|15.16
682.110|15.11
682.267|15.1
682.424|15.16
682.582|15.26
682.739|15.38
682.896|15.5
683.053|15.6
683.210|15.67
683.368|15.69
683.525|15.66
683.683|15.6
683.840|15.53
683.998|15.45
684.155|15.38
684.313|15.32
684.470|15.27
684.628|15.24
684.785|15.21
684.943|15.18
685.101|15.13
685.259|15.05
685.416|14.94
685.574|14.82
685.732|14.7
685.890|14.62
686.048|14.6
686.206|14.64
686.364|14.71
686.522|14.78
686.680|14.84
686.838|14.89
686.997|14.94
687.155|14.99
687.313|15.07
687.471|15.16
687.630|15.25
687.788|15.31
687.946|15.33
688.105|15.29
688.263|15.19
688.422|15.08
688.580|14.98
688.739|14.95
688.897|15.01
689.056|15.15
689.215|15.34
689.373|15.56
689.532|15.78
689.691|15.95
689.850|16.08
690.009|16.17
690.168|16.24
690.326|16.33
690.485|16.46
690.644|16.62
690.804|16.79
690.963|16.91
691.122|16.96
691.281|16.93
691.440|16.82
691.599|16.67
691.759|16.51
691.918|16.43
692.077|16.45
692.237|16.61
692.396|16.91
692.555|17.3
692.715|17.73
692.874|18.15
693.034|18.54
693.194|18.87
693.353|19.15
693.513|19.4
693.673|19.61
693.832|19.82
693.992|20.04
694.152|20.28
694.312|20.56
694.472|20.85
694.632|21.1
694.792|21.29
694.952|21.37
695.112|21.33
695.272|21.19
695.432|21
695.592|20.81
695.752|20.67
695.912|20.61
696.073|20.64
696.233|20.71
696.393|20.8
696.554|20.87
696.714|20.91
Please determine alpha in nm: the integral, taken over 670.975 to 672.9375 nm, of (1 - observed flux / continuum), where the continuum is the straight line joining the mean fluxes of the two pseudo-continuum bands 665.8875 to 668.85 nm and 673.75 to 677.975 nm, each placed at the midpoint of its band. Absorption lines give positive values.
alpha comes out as 0.15 nm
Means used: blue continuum 19.3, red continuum 16.5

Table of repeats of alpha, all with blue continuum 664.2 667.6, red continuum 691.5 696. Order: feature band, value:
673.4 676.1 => 0.47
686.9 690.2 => 0.69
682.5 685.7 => 0.70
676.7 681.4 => 0.93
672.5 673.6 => 0.22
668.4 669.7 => 0.16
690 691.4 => 0.20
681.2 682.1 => 0.20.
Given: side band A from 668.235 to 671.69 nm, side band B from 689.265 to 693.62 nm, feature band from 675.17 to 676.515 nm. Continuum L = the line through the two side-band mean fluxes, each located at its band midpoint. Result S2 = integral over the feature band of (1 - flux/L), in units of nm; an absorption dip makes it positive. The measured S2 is 0.101 nm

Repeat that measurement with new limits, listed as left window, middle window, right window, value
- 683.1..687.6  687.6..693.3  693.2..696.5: 0.54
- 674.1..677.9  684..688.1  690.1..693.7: 0.47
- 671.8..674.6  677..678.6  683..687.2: -0.06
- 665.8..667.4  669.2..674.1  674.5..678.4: 0.28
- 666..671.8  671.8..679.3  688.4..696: 0.87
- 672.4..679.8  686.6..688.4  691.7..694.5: 0.27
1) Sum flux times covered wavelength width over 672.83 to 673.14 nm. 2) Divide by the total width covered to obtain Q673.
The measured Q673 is 15.9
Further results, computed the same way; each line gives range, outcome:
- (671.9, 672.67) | 15.7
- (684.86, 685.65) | 15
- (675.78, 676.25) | 16.4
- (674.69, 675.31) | 16.3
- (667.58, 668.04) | 19.3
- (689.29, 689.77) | 15.8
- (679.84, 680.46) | 15.4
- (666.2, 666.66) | 19.9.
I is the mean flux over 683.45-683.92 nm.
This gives 15.6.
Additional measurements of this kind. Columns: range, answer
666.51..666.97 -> 20.1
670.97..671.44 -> 17.9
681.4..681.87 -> 15.3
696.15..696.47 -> 20.8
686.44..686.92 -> 14.8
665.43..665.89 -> 19.8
